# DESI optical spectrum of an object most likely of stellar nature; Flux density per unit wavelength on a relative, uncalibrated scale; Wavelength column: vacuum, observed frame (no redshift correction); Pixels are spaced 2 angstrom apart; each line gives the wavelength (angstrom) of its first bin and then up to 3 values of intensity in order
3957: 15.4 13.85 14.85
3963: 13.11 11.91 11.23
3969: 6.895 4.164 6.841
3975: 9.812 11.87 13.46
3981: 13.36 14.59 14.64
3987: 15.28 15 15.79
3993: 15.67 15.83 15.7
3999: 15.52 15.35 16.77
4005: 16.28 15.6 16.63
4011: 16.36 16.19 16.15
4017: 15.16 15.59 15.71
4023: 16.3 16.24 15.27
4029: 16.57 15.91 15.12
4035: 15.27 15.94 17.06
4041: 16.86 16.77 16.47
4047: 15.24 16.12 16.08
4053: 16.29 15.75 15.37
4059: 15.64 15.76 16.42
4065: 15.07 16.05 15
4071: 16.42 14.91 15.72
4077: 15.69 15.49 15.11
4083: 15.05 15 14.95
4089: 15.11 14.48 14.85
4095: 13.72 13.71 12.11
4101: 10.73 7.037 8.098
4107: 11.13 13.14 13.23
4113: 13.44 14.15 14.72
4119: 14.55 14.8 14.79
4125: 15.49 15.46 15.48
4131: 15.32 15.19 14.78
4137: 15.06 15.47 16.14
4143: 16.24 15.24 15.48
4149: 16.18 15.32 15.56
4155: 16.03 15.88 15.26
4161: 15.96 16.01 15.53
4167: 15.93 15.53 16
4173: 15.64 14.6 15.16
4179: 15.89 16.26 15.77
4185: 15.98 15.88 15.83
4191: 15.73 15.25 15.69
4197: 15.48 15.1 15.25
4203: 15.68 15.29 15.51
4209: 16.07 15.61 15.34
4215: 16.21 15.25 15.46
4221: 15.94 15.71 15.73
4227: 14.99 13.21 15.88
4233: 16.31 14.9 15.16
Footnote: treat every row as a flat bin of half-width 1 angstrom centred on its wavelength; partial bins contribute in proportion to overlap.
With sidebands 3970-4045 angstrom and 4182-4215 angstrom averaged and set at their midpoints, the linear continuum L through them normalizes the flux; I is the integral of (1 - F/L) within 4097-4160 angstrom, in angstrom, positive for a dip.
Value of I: 4.6 angstrom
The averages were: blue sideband 14.9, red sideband 15.6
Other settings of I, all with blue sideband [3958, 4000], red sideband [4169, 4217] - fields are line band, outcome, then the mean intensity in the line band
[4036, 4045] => -2.0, 16.6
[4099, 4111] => 3.3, 10.5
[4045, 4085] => -4.9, 15.6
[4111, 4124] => 0.3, 14.3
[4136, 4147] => -0.5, 15.6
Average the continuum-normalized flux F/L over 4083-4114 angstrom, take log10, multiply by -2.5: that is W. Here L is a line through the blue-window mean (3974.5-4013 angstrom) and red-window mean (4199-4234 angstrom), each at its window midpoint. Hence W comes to 0.19 mag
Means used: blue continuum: 15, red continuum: 15.5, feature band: 12.8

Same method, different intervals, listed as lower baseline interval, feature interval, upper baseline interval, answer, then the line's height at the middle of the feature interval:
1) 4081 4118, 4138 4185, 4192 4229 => -0.09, 14.4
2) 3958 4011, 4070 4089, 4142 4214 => -0.06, 14.6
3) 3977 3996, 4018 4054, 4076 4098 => -0.09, 14.8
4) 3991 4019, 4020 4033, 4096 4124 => -0.05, 15.2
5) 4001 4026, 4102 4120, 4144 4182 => 0.28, 15.8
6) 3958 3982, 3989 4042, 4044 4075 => -0.19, 13.4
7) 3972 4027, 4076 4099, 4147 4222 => 0.04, 15.2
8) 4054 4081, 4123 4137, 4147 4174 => 0.03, 15.7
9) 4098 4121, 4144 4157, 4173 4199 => -0.12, 14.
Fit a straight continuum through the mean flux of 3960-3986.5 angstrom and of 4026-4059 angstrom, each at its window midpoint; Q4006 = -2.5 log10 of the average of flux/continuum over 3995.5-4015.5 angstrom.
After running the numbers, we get -0.19 mag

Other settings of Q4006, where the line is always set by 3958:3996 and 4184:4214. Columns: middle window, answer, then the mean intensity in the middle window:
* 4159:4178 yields -0.03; 15.6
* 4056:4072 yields -0.15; 15.7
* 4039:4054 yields -0.21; 16.3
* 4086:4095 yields -0.05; 14.7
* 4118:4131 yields -0.04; 15.1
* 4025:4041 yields -0.20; 16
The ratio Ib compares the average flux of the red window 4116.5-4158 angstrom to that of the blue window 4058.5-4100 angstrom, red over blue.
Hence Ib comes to 1.0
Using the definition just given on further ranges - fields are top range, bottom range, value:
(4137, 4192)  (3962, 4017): 1.14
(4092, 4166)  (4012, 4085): 0.91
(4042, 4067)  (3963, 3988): 1.42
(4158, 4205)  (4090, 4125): 1.21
